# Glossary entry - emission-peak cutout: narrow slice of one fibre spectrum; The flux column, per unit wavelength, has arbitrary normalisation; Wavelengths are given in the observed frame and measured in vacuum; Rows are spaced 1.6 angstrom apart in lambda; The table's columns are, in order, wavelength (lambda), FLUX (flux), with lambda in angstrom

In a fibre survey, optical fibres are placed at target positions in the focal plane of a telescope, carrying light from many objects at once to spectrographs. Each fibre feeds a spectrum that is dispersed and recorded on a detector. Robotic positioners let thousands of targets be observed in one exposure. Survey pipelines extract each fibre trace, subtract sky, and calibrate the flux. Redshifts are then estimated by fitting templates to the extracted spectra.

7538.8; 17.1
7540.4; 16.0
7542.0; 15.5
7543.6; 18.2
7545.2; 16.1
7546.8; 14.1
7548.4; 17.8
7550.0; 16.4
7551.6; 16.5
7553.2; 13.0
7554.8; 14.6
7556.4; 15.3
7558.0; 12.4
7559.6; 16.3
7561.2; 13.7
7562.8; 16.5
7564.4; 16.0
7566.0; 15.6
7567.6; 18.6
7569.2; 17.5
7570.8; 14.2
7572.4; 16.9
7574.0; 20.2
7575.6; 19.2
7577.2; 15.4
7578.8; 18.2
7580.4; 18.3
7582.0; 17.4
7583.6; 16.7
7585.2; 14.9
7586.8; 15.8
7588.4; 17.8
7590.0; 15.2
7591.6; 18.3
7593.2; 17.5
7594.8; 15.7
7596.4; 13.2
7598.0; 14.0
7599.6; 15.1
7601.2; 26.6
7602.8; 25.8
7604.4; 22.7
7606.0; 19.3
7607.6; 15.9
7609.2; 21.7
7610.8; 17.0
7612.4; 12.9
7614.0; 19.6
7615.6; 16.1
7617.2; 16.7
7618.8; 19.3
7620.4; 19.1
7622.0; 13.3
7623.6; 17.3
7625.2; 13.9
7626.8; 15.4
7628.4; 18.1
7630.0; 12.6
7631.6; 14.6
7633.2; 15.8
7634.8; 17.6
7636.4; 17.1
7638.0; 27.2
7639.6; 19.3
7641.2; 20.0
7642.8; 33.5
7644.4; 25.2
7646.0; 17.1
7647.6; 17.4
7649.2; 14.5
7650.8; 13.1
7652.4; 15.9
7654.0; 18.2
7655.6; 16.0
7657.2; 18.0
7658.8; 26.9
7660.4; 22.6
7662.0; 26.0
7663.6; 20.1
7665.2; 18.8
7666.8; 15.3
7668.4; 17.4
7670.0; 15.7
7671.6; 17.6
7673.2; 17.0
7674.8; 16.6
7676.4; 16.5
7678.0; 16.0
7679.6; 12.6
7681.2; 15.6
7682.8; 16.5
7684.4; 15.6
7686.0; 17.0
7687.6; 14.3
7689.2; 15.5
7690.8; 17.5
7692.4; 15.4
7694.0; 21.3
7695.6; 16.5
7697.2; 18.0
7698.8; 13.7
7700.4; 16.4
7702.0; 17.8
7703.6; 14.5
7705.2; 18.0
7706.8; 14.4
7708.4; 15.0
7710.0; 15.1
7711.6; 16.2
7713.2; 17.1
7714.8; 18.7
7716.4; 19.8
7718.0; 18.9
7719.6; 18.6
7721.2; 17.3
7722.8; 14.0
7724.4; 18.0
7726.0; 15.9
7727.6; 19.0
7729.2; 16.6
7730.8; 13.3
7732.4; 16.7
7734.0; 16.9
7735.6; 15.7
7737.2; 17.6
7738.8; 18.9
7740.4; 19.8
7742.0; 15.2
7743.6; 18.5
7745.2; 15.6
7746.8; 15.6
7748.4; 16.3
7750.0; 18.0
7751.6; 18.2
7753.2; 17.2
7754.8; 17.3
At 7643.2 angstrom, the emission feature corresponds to [S II] 6716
